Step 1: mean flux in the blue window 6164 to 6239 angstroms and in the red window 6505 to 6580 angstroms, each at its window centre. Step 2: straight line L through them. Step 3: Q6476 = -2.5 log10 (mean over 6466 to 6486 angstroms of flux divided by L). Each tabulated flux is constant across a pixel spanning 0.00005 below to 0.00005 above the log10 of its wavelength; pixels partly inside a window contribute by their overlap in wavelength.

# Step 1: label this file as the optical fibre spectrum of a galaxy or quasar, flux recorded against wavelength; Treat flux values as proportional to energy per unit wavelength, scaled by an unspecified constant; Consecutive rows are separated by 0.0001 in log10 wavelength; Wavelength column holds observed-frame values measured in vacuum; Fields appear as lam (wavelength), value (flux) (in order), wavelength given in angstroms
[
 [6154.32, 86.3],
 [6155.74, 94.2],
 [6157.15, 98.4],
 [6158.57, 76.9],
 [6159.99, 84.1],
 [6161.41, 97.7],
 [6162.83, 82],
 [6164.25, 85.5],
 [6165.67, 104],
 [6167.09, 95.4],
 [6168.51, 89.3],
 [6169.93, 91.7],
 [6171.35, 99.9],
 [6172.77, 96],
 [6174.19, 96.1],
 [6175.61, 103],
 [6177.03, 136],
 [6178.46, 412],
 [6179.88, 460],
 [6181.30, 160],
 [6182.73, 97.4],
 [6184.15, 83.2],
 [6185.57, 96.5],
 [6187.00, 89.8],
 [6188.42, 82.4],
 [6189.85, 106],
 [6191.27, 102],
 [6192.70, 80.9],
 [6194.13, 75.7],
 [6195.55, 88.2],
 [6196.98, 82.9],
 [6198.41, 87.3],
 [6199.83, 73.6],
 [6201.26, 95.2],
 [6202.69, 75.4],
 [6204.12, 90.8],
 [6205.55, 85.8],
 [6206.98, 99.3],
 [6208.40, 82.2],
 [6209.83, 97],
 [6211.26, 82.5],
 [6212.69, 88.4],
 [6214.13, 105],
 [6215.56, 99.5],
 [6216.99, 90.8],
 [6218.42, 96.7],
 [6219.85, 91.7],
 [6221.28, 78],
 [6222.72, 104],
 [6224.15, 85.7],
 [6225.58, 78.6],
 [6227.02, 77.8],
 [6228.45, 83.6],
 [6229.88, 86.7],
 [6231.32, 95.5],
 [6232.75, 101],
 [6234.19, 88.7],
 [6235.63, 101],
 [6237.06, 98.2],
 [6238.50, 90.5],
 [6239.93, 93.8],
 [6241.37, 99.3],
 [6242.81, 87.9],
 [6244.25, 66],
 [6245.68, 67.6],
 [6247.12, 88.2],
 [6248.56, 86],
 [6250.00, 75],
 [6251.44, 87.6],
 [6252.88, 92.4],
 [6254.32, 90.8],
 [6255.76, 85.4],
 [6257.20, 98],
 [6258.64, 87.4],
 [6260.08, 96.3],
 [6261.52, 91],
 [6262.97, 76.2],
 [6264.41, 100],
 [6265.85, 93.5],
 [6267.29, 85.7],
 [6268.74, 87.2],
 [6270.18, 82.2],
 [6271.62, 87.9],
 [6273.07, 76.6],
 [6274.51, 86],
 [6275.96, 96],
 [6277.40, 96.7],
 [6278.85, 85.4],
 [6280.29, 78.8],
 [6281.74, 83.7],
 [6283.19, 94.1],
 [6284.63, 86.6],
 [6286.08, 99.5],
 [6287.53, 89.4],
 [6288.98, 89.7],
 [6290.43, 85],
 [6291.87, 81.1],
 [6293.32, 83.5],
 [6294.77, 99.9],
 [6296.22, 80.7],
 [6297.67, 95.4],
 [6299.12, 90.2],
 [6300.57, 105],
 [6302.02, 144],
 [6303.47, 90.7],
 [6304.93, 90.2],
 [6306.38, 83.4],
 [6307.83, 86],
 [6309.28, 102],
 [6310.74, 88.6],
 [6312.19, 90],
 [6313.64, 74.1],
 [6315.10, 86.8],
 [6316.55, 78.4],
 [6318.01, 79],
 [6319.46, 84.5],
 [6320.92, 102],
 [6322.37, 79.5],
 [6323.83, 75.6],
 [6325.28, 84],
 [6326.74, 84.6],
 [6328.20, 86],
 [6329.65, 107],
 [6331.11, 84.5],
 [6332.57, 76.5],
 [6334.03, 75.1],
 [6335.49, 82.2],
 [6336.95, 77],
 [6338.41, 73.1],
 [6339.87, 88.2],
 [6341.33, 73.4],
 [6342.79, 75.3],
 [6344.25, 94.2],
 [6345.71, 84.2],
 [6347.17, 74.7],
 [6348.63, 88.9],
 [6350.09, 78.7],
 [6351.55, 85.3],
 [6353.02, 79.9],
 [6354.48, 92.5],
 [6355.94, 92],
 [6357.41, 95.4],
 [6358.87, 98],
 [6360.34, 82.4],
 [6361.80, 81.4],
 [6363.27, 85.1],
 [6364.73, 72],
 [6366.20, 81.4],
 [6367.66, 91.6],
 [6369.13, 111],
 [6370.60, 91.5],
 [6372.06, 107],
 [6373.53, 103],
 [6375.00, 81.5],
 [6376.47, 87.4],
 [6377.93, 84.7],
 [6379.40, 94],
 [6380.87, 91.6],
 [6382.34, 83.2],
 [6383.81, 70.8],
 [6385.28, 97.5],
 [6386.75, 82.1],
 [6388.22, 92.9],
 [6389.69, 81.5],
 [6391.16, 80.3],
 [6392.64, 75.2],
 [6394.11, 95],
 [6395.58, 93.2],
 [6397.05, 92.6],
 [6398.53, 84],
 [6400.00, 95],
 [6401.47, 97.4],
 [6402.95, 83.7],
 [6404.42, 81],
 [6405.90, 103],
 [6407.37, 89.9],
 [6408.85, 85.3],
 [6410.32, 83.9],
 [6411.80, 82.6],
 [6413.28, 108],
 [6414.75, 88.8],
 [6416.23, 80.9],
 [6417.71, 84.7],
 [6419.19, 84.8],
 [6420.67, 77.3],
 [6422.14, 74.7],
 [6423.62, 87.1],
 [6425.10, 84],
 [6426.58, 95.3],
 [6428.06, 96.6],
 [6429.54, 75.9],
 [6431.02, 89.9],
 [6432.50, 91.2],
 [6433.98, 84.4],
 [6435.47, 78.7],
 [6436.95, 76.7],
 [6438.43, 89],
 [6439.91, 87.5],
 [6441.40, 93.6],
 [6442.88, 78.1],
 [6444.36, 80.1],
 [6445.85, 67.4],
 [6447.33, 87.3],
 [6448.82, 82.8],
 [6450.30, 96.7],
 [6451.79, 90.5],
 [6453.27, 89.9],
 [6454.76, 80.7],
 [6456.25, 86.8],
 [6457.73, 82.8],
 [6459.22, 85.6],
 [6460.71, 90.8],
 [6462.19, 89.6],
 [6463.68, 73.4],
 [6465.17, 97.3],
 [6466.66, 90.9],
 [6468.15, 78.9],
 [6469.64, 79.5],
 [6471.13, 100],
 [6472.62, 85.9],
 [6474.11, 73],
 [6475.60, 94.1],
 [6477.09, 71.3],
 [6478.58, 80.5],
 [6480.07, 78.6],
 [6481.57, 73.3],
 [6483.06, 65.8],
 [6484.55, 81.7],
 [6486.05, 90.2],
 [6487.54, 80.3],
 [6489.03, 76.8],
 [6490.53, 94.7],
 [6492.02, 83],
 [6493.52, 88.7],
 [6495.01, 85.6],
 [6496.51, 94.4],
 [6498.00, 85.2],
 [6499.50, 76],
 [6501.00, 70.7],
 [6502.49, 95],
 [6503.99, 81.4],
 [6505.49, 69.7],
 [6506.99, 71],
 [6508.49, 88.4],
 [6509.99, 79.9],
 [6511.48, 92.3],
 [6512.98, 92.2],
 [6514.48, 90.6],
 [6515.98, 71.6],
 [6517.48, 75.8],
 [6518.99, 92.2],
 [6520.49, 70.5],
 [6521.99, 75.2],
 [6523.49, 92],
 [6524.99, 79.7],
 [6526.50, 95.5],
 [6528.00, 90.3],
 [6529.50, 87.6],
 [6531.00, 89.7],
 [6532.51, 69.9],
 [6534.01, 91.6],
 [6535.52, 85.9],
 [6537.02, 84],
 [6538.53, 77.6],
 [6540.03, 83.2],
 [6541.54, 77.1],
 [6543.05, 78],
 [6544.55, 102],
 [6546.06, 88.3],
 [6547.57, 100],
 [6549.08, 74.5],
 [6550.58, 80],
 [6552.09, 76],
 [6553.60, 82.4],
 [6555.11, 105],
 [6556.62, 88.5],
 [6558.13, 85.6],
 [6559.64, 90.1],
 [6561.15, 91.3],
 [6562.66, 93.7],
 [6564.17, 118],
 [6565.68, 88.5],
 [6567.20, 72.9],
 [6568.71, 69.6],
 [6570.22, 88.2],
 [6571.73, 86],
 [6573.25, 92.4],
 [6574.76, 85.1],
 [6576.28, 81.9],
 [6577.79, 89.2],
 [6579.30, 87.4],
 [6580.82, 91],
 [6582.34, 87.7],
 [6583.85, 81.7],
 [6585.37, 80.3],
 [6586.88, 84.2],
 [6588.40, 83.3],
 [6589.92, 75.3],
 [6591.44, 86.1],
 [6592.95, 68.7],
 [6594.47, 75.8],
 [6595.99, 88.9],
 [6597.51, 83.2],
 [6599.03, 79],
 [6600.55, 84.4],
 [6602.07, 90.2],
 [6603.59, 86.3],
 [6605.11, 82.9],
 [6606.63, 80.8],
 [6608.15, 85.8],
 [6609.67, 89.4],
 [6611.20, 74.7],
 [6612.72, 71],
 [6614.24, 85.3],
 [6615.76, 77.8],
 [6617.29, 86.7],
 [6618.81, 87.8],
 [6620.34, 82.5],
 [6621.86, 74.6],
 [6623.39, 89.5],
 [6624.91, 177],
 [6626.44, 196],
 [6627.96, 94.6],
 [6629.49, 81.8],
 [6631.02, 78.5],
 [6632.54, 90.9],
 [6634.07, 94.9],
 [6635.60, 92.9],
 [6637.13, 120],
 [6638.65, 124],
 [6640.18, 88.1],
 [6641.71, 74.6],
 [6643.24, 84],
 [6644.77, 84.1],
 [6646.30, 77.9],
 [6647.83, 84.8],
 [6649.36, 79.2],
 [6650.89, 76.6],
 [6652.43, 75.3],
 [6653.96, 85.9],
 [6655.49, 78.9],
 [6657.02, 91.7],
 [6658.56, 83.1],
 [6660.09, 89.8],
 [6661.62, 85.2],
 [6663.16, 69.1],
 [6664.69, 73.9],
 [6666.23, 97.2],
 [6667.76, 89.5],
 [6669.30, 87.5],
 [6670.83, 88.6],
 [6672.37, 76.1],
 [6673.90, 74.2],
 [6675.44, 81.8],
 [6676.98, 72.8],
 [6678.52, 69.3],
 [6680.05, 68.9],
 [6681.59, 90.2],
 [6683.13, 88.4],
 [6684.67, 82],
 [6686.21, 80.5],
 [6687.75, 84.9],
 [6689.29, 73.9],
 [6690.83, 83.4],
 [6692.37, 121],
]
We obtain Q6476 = 0.10 mag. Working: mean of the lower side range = 106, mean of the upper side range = 85.4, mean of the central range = 81.3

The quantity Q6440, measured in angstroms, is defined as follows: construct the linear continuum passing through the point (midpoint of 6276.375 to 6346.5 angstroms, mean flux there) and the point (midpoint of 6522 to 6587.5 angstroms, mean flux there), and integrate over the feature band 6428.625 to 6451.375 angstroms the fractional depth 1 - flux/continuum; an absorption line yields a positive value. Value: 0.8 angstroms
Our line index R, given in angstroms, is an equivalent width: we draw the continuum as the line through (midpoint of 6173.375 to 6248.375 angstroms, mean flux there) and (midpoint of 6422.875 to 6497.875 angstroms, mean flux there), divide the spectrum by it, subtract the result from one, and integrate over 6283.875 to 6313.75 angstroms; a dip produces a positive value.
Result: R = 1.6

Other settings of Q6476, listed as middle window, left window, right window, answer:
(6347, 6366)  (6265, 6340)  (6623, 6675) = 0.04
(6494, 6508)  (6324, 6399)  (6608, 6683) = 0.08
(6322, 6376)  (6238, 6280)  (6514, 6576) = 0.01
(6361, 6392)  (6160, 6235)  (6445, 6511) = 0.04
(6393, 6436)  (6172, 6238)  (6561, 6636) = 0.12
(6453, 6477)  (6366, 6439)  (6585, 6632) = 0.03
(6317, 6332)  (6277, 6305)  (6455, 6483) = 0.05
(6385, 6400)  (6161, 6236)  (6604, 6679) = 0.13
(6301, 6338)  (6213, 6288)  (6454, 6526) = 0.00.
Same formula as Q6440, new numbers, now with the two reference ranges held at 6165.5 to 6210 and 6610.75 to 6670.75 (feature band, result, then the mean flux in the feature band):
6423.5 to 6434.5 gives 1.6 angstroms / 88.2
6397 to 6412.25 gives 2.2 angstroms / 88.9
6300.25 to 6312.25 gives 1.3 angstroms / 97.9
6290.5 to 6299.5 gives 1.8 angstroms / 88.2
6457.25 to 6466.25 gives 1.3 angstroms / 86.8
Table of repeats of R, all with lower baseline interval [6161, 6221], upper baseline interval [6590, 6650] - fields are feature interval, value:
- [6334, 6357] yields 4.57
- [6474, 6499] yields 3.68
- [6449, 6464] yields 1.70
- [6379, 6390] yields 1.59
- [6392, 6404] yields 1.34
